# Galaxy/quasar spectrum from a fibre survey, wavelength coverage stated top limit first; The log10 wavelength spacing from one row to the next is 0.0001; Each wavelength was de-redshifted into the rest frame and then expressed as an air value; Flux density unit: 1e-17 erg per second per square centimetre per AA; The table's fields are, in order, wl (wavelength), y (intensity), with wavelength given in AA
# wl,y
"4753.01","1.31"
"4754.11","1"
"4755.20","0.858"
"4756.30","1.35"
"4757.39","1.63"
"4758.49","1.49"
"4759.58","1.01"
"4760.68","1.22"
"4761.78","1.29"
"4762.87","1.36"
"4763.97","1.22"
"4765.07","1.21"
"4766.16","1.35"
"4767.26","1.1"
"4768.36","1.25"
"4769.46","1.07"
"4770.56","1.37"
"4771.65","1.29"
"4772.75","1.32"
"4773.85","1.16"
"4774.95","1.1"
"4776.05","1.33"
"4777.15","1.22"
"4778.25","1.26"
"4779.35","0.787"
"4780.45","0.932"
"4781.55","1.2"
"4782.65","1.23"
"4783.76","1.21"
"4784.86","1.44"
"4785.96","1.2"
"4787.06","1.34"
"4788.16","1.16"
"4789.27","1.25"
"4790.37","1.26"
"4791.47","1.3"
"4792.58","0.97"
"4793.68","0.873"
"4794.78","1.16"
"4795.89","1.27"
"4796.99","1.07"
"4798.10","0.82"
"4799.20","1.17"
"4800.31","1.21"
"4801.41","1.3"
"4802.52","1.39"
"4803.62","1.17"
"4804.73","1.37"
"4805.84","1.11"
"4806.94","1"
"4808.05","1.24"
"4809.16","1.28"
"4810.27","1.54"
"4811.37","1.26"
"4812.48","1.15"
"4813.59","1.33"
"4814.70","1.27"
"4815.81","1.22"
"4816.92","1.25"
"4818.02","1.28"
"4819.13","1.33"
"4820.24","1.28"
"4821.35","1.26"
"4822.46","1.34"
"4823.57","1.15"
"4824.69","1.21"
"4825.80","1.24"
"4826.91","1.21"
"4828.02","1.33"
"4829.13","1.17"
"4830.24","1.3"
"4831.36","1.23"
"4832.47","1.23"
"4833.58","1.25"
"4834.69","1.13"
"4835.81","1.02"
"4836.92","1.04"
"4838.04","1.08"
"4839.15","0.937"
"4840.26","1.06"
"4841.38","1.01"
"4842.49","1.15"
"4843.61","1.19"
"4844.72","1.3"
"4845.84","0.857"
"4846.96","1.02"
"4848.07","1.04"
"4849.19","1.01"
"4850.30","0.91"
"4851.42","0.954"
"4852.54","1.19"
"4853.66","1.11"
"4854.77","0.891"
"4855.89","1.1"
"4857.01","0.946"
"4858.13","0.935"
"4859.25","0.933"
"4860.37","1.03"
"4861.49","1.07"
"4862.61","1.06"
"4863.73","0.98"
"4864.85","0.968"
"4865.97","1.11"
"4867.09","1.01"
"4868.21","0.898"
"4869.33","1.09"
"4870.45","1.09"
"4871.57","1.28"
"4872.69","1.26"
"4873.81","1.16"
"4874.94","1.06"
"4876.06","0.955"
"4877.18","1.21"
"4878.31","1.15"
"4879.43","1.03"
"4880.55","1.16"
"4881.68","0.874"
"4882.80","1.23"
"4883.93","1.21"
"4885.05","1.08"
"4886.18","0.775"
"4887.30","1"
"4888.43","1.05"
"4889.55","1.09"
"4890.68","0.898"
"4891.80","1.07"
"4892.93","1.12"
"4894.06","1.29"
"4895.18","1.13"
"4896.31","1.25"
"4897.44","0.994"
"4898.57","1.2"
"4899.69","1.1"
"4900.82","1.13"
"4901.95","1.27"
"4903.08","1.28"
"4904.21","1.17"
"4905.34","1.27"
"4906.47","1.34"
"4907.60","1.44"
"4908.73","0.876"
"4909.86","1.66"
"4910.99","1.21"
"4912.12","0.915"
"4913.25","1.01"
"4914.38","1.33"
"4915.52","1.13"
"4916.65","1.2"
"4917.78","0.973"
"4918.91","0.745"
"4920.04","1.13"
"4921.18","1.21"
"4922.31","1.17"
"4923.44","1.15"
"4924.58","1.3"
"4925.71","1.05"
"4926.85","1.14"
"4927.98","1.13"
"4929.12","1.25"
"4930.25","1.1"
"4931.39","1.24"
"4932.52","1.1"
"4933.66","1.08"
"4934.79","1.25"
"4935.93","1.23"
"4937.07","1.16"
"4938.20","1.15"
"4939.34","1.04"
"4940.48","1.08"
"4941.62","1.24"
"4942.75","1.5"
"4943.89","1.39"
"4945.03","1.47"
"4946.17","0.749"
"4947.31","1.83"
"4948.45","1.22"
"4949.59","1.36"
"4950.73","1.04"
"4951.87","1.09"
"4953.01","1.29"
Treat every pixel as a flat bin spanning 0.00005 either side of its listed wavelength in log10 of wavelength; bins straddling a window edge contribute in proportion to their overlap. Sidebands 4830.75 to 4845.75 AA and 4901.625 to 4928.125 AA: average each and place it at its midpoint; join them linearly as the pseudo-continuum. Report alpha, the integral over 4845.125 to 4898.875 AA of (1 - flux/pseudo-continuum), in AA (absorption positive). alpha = 4.0 AA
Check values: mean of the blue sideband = 1.12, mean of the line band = 1.06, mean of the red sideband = 1.17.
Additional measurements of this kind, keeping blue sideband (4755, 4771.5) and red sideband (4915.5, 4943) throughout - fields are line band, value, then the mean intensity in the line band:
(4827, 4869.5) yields 4.8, 1.07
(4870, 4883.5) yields 0.7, 1.12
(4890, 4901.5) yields 0.5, 1.12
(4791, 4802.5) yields 1.0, 1.13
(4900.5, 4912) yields -0.9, 1.25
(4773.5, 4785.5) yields 0.8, 1.17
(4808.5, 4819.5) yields -0.6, 1.29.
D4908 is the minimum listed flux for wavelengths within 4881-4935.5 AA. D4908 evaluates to 0.745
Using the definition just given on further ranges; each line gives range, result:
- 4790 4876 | 0.82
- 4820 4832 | 1.15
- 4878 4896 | 0.775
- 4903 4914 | 0.876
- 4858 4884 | 0.874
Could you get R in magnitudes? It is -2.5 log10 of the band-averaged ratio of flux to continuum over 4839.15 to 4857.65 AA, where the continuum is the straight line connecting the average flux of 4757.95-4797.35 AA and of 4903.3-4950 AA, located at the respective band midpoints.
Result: 0.15 mag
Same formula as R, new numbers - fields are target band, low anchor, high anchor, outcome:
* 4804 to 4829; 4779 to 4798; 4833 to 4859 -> -0.14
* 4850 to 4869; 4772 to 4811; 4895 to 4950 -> 0.18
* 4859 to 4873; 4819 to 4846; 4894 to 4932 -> 0.11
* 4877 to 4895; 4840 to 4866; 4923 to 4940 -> 0.01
